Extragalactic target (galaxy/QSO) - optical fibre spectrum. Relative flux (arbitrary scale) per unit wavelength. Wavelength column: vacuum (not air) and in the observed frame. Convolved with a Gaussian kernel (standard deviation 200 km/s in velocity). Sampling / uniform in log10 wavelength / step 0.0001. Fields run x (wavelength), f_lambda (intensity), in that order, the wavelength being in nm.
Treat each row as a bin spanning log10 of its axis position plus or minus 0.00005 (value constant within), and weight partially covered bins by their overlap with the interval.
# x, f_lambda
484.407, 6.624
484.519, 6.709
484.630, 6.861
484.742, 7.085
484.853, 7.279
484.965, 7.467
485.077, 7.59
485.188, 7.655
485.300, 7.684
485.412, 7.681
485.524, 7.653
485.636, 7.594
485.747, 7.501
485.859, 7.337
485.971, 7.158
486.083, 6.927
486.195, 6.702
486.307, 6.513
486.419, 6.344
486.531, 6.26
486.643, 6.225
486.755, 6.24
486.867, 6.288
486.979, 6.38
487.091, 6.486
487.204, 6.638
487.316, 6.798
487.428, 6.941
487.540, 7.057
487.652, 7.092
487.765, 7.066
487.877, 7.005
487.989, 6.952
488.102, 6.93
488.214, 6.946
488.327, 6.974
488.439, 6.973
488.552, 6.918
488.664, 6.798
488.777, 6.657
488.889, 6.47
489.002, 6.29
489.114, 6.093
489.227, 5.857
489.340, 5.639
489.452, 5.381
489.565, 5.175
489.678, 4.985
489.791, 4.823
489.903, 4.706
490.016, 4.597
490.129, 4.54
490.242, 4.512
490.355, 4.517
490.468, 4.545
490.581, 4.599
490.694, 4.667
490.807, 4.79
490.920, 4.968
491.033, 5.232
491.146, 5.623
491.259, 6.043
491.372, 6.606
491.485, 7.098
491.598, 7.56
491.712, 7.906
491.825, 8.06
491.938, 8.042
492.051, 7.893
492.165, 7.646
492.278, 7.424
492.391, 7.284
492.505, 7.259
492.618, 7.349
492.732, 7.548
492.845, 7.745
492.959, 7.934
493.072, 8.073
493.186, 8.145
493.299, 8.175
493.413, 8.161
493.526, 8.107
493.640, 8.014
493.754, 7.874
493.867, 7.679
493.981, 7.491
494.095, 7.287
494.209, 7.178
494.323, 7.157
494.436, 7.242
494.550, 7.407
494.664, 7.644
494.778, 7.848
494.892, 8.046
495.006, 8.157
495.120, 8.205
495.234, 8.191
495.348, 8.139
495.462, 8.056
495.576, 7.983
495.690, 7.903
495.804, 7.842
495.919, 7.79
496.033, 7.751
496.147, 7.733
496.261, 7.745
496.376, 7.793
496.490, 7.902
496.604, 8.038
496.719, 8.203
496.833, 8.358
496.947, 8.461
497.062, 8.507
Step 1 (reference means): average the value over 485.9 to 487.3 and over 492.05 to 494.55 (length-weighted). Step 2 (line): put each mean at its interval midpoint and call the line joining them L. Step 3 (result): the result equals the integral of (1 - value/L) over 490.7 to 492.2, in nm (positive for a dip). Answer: 0.14 nm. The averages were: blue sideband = 6.53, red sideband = 7.66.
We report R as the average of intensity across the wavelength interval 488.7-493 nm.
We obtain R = 6.16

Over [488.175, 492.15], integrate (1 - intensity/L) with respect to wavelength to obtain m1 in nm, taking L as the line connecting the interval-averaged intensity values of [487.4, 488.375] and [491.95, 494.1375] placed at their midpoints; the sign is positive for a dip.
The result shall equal 0.74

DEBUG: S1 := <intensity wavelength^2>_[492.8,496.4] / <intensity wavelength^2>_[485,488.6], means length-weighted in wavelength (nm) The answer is 1.2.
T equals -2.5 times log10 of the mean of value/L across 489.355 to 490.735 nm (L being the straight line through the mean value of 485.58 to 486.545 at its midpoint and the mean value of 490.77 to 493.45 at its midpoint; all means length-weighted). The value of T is 0.43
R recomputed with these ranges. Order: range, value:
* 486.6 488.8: 6.77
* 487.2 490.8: 5.95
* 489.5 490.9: 4.71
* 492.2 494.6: 7.65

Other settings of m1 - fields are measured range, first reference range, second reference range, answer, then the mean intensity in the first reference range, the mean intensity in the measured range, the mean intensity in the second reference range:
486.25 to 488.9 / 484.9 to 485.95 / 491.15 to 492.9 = 0.28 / 7.56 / 6.71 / 7.38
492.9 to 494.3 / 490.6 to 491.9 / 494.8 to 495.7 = -0.10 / 6.21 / 7.82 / 8.09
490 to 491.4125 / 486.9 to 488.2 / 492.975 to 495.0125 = 0.44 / 6.84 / 5.01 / 7.76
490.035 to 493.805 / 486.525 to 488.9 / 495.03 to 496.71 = 0.32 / 6.75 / 6.76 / 7.94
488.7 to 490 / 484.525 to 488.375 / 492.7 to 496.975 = 0.29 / 6.98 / 5.63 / 7.87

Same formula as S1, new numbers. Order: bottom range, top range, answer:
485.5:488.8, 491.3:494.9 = 1.14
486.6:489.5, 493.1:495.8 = 1.22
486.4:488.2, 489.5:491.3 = 0.74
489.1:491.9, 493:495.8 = 1.44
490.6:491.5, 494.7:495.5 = 1.49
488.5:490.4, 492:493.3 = 1.41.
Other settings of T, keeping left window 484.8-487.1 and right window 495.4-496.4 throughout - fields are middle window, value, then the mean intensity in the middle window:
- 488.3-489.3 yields 0.11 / 6.53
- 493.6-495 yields 0.02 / 7.59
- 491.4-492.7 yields -0.01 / 7.57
